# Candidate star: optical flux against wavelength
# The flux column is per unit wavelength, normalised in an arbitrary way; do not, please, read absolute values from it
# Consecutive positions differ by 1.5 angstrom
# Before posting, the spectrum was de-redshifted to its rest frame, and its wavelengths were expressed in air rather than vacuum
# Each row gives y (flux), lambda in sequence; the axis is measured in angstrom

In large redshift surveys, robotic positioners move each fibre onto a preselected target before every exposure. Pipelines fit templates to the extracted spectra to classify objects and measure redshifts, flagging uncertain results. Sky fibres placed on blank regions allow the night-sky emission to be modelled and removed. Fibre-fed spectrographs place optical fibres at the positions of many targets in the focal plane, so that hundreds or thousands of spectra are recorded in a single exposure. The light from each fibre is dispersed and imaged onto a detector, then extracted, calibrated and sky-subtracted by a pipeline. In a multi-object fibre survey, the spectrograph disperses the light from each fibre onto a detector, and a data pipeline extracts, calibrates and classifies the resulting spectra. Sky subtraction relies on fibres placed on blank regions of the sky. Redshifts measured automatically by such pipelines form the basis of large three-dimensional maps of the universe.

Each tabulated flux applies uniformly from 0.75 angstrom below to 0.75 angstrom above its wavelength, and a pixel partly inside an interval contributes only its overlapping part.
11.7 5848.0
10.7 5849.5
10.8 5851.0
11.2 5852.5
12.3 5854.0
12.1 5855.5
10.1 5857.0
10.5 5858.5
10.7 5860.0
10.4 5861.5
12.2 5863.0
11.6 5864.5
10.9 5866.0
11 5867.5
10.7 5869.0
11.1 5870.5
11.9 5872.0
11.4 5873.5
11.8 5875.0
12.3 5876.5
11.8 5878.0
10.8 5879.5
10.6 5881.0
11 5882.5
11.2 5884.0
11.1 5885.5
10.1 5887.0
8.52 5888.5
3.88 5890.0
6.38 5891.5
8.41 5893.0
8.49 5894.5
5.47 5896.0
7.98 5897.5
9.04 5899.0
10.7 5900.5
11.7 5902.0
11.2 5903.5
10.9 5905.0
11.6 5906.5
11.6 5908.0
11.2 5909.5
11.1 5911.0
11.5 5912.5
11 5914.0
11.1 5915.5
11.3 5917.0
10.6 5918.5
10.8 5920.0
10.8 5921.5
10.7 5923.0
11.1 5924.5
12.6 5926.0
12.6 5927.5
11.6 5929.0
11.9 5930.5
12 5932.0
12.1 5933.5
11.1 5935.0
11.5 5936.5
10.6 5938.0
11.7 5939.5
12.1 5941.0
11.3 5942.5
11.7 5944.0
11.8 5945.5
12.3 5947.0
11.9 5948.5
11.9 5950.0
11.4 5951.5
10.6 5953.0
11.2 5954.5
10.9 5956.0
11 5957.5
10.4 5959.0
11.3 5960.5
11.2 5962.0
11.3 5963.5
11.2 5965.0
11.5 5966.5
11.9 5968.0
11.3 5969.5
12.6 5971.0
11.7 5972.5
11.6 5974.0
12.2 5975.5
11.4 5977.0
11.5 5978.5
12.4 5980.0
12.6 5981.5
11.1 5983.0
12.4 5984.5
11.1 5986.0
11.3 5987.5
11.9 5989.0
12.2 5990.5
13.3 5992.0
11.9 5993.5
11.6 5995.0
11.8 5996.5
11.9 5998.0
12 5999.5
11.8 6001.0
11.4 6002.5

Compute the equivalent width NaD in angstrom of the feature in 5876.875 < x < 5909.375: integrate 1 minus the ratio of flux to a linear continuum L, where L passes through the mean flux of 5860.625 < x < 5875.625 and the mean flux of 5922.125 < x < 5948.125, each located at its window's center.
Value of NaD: 4.9 angstrom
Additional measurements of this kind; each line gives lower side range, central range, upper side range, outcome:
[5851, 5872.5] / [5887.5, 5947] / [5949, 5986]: 4.1 angstrom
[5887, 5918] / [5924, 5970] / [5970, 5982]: -2.0 angstrom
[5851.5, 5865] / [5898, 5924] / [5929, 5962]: 0.9 angstrom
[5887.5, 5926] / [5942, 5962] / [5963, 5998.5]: -0.5 angstrom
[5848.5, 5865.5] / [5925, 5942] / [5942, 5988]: -0.5 angstrom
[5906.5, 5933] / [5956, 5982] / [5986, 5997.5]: 0.5 angstrom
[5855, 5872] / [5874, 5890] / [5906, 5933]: 0.8 angstrom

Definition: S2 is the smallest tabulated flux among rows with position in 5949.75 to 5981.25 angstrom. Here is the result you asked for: 10.4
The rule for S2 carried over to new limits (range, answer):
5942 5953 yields 10.6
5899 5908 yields 9.04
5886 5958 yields 3.88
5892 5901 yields 5.47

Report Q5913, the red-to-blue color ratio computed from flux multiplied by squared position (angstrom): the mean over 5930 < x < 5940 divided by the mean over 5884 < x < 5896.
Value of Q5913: 1.44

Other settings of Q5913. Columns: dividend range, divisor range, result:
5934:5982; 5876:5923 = 1.16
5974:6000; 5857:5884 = 1.11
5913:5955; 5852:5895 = 1.12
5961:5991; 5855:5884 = 1.08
